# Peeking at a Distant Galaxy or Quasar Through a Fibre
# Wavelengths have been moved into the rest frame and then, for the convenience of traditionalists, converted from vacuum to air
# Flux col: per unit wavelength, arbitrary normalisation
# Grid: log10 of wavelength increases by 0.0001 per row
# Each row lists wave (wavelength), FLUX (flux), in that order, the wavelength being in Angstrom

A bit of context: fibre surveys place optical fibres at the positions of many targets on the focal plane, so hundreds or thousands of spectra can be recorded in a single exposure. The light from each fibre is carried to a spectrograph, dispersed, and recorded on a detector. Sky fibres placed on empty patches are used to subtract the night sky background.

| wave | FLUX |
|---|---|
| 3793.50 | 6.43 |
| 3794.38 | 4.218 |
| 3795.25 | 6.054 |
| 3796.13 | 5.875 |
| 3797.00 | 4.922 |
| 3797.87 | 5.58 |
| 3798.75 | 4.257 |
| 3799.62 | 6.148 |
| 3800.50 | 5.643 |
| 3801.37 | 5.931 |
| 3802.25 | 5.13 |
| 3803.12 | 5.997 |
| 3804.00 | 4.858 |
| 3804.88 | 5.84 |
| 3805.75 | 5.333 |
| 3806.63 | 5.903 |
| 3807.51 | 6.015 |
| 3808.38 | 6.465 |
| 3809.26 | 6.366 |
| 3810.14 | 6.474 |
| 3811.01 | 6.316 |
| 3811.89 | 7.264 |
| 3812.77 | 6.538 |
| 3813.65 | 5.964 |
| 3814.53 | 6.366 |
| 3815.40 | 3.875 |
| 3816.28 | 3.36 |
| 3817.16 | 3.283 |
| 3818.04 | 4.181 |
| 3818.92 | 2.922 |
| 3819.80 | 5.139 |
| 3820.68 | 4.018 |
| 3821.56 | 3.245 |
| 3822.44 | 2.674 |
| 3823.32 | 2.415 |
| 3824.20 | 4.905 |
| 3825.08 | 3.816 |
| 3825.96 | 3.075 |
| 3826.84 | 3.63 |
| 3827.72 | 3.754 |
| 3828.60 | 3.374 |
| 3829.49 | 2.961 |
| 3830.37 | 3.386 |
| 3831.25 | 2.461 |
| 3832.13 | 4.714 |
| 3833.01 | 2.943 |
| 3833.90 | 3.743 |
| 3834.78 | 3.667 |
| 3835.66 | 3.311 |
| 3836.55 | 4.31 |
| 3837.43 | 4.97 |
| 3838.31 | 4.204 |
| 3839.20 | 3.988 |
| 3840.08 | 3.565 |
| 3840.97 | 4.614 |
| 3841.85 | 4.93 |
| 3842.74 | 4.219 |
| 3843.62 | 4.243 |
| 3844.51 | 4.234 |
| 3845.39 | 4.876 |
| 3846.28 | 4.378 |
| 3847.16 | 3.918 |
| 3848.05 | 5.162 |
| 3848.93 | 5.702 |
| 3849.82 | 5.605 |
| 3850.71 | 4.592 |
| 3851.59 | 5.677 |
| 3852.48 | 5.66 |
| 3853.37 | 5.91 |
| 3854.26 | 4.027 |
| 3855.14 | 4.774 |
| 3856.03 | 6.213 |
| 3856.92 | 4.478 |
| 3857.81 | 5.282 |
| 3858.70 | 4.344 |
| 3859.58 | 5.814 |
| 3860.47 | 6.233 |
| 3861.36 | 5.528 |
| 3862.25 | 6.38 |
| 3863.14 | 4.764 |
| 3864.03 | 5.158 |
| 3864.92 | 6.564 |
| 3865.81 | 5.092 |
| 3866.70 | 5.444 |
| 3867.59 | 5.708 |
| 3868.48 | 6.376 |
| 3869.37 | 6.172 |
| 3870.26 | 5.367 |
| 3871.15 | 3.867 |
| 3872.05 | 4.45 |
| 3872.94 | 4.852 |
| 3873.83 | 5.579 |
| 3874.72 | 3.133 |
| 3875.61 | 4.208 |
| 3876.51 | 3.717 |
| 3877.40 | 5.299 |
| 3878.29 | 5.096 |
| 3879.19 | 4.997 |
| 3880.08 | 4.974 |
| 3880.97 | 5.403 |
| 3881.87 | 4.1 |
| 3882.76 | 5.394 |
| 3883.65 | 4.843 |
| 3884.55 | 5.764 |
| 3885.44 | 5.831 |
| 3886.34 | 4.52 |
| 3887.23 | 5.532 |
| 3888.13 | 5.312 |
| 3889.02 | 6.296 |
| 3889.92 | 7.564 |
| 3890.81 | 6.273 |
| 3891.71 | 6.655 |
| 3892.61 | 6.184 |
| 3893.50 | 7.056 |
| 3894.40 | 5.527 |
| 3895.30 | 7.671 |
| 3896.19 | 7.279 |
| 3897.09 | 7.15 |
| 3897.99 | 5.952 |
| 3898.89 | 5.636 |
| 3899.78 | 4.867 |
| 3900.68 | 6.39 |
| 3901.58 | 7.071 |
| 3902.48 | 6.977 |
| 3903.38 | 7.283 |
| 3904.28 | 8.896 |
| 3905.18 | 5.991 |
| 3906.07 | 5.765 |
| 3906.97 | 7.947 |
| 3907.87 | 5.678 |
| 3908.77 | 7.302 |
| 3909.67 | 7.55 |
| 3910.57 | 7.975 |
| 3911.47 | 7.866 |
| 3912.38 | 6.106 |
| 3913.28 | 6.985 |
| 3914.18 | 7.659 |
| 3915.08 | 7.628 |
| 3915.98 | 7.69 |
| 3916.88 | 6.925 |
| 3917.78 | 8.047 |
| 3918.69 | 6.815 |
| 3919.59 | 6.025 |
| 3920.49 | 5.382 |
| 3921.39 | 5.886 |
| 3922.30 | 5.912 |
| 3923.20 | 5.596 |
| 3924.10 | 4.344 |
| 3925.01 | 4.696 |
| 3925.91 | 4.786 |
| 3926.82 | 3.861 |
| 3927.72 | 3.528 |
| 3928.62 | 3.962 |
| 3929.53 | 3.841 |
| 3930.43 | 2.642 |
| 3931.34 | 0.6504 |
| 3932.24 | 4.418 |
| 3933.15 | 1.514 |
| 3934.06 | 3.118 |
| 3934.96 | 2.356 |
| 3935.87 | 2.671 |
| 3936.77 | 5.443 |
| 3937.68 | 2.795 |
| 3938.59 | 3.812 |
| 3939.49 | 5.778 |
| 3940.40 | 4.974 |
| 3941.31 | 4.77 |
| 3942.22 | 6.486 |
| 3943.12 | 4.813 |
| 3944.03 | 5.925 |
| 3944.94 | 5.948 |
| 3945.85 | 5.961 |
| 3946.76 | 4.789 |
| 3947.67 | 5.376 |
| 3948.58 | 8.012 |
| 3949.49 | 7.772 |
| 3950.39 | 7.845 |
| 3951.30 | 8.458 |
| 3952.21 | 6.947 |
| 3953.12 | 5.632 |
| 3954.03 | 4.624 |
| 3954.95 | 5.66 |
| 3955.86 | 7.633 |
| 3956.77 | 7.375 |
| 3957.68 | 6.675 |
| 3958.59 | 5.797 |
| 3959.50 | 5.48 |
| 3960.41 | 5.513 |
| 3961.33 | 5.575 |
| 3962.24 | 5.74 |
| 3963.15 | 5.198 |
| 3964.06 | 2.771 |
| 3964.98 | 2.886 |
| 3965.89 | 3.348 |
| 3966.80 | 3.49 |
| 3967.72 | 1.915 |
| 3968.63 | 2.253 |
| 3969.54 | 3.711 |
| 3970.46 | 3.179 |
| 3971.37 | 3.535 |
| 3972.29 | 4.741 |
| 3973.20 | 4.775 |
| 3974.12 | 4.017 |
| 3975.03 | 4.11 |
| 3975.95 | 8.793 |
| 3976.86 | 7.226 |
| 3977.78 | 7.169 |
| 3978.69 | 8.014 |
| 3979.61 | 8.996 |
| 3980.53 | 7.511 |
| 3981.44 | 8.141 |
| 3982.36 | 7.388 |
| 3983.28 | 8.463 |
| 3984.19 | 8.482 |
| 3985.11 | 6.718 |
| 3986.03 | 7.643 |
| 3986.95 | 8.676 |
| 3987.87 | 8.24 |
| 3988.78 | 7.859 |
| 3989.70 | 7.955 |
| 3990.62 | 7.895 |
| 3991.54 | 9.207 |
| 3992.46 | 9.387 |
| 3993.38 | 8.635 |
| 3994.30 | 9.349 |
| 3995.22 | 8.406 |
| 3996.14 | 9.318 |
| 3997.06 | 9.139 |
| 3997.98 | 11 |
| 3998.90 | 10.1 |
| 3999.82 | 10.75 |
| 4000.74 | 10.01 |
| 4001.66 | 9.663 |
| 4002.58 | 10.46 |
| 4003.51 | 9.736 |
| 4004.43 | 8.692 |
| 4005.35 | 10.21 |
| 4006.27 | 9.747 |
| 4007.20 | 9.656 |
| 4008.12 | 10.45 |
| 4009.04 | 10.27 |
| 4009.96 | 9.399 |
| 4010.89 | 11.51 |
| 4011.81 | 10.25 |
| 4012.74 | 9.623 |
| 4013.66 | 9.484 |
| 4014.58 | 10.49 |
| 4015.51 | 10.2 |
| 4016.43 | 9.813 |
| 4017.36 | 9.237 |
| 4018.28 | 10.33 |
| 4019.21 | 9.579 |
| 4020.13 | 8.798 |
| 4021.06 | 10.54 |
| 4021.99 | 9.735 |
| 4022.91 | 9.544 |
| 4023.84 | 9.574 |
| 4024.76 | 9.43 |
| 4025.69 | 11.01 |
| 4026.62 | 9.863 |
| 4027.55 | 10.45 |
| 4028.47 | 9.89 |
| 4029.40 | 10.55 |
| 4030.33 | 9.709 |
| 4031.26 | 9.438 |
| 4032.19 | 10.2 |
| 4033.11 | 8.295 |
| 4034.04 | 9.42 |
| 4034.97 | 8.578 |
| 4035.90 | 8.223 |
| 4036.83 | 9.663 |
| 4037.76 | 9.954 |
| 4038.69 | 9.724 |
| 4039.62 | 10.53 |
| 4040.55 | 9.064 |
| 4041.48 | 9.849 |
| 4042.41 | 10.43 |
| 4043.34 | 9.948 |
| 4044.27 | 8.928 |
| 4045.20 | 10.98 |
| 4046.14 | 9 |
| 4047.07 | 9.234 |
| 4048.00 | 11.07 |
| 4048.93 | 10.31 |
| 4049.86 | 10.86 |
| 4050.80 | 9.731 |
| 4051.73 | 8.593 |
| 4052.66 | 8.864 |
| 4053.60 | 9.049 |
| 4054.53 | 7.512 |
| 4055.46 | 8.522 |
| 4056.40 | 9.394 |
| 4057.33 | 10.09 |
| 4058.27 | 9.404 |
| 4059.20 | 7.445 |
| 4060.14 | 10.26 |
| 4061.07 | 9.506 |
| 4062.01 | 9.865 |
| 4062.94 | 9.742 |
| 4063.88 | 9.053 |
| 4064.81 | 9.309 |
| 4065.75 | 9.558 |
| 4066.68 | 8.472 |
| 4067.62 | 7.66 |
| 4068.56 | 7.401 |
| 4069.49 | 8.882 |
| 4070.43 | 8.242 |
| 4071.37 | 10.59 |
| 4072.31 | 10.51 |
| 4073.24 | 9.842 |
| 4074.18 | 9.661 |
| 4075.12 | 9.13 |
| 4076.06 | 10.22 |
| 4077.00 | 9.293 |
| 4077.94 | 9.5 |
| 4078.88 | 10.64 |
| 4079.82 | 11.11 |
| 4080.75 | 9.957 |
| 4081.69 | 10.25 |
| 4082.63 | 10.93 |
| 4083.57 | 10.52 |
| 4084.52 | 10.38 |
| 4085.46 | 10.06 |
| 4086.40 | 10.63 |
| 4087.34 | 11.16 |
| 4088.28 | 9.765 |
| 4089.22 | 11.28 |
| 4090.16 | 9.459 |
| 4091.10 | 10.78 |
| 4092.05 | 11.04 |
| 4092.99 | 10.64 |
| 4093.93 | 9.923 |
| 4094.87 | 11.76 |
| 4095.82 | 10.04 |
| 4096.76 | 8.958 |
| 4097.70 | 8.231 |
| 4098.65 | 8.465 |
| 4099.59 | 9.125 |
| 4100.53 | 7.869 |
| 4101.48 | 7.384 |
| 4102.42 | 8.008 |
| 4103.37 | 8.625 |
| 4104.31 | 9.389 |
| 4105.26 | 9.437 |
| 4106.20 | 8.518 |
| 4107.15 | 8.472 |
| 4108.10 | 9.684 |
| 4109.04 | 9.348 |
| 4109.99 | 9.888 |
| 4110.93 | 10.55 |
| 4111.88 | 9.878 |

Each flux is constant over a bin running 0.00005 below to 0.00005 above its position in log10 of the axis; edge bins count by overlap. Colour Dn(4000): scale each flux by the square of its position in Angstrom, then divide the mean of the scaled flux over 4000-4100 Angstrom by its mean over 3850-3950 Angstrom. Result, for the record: 1.9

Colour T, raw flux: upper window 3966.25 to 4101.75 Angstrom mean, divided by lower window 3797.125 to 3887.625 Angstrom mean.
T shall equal 1.9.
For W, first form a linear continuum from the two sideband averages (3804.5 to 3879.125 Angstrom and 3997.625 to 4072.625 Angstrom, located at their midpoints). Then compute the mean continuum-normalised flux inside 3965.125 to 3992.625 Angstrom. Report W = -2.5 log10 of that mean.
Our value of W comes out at 0.29 mag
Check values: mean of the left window 4.74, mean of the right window 9.64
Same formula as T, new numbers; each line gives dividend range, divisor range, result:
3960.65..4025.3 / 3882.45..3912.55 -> 1.23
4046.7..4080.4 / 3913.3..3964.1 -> 1.75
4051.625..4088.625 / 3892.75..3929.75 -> 1.50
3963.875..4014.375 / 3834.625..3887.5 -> 1.57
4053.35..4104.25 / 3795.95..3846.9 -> 2.08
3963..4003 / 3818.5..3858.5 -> 1.68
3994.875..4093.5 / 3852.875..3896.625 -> 1.79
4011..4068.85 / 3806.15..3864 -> 2.06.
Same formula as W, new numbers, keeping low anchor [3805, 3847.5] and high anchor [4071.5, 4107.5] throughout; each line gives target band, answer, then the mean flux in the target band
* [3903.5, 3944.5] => 0.170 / 5.41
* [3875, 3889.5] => 0.098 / 5.06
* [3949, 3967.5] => 0.237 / 5.67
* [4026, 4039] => -0.117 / 9.58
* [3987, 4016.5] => -0.197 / 9.58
